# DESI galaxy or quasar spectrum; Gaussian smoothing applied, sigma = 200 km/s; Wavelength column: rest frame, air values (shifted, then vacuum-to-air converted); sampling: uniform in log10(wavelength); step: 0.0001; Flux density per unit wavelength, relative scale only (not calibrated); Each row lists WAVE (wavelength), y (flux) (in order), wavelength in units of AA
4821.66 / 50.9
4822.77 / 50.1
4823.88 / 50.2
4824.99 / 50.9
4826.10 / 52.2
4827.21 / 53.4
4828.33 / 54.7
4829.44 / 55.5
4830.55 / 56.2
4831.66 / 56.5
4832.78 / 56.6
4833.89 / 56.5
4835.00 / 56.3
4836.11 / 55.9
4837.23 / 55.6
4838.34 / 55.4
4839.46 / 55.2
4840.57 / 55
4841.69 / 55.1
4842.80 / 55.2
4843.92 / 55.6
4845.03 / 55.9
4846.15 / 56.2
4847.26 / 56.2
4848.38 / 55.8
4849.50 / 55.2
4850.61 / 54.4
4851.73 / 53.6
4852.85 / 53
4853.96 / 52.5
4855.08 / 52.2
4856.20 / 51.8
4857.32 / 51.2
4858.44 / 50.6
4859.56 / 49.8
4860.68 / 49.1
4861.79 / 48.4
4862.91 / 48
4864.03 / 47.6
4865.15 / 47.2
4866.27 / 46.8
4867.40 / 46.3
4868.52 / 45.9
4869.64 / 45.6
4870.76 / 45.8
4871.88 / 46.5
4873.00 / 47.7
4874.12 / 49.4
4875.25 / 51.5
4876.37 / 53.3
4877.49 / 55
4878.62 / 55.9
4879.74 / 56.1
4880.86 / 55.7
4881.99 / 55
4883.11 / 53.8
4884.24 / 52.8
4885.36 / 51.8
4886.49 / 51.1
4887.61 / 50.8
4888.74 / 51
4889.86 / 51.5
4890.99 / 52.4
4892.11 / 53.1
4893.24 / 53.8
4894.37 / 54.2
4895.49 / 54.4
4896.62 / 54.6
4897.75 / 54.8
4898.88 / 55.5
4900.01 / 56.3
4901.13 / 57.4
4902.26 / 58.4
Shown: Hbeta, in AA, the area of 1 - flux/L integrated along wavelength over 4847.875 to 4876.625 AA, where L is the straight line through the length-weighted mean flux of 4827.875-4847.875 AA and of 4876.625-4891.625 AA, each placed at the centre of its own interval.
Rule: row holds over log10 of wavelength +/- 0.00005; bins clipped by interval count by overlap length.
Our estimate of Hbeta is 2.4 AA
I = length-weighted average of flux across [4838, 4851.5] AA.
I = 55.4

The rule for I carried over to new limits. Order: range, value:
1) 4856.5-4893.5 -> 50.6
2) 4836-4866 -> 52.9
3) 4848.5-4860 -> 52.6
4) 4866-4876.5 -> 47.7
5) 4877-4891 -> 53.3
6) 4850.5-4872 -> 49.3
